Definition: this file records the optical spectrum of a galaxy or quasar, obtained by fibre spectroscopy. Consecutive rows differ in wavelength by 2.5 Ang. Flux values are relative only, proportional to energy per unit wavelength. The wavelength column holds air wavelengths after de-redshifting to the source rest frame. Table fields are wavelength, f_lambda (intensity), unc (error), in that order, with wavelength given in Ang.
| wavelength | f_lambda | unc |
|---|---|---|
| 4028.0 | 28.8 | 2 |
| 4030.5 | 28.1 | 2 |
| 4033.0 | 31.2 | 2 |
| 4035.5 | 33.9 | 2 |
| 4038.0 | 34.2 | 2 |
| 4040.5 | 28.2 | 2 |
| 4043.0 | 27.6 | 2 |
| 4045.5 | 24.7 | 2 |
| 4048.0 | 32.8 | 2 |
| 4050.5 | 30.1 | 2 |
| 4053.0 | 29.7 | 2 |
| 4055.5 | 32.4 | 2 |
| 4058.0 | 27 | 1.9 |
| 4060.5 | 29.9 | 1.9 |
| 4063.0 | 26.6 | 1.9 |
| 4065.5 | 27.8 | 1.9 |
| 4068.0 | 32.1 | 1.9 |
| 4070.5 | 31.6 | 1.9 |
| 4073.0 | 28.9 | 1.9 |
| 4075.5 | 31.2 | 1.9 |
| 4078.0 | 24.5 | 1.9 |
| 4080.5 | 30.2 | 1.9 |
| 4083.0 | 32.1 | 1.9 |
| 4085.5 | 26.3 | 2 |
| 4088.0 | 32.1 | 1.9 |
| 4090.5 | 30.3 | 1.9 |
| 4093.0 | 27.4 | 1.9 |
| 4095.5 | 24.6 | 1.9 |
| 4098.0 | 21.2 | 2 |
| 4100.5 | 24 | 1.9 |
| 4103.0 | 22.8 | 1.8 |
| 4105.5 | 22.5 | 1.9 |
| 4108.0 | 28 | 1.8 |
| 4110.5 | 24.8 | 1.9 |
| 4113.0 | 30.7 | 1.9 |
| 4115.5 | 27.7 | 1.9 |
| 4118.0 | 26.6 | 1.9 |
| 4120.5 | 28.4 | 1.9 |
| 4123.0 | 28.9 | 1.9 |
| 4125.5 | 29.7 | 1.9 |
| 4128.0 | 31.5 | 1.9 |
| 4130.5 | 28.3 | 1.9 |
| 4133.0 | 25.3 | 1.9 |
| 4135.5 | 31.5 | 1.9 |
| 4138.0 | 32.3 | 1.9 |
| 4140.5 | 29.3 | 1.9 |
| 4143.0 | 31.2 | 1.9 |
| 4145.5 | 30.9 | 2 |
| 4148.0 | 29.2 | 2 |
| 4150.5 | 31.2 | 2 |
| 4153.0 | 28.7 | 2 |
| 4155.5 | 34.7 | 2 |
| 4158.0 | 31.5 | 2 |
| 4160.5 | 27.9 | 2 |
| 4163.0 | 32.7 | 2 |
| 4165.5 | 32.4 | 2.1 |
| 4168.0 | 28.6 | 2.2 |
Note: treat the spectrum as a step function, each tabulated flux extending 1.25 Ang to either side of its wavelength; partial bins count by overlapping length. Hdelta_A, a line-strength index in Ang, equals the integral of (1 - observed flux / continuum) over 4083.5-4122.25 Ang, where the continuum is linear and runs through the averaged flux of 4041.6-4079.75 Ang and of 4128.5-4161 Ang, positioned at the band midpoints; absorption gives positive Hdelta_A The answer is 4.0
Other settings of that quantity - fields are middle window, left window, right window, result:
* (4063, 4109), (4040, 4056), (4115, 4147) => 2.7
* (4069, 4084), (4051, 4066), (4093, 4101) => -1.8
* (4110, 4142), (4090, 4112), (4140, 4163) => -1.4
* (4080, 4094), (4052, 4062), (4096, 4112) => -2.0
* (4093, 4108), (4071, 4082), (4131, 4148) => 2.8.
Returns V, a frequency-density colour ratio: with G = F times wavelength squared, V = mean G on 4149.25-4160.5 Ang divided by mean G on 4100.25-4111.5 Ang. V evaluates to 1.30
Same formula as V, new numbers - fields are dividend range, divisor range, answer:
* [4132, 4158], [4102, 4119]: 1.18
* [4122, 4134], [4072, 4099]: 1.05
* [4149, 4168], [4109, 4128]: 1.12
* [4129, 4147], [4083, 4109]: 1.16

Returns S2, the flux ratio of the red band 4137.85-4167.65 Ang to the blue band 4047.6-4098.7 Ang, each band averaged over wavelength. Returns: 1.1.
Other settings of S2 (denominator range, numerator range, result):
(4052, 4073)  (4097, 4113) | 0.83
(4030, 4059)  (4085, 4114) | 0.87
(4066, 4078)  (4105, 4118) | 0.90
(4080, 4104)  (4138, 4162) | 1.13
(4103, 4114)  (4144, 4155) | 1.17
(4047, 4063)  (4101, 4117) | 0.87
